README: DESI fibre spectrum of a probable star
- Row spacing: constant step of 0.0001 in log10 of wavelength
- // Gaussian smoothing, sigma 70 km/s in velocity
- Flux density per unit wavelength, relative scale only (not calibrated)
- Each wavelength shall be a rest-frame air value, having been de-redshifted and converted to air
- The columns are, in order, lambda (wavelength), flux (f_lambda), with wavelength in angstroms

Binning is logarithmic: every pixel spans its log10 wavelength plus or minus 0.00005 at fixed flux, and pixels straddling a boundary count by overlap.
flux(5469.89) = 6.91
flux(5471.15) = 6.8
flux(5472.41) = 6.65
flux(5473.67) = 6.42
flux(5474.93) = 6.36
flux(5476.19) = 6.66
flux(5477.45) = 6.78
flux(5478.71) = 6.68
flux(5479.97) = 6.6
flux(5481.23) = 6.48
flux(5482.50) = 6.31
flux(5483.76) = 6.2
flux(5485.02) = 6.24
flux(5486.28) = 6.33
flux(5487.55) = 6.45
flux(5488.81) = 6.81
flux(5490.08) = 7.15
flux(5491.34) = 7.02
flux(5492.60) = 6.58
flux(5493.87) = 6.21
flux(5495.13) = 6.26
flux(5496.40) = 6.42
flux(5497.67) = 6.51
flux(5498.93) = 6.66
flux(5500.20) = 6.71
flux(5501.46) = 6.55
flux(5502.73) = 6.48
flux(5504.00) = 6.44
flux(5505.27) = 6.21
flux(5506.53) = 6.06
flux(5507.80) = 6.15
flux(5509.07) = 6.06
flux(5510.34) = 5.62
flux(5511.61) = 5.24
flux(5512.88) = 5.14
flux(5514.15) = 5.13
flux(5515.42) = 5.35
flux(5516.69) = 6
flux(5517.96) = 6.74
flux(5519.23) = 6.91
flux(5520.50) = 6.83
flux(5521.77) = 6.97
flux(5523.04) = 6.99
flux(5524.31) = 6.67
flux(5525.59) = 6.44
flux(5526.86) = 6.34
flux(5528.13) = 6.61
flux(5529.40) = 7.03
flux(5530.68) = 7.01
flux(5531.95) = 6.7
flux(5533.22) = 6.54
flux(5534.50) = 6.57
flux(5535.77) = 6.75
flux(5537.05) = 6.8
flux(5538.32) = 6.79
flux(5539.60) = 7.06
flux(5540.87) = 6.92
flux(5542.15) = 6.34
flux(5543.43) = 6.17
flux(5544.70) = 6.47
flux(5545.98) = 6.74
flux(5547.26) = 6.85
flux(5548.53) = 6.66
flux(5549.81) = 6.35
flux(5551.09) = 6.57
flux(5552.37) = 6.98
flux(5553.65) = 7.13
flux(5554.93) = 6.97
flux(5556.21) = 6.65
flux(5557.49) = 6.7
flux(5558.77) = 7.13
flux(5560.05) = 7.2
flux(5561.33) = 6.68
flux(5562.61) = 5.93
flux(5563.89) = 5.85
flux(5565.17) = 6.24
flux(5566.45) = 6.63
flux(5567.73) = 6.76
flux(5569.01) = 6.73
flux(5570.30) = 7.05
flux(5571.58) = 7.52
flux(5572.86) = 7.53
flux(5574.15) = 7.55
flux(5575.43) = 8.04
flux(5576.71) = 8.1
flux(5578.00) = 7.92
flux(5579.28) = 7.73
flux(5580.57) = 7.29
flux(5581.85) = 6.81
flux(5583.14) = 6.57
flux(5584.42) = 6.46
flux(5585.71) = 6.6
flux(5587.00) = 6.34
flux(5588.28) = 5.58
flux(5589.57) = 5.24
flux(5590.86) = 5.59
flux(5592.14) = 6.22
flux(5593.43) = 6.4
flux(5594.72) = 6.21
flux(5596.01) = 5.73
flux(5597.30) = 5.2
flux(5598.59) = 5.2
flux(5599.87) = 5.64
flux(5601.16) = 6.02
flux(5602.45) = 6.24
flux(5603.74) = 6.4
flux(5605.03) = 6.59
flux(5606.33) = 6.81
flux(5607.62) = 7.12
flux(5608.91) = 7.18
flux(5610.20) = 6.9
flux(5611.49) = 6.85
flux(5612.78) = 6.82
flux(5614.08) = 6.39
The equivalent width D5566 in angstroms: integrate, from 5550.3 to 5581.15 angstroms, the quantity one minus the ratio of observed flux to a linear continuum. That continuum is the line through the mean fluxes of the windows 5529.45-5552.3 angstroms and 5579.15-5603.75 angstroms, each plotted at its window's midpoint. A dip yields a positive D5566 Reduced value -3.0 angstroms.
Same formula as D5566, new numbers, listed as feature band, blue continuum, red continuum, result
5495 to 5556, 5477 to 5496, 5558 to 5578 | 2.63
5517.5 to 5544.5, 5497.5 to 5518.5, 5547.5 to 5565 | -1.60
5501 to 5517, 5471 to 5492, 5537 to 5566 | 1.80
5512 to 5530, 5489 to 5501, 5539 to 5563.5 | 0.83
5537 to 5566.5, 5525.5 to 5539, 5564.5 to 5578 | 1.33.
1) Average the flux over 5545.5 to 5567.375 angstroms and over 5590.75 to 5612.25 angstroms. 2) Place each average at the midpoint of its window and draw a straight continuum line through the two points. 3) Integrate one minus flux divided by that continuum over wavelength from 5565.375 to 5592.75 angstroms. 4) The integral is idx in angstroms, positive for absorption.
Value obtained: -1.6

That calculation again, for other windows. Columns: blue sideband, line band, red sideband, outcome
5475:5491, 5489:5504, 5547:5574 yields 0.01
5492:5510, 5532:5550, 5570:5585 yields 0.65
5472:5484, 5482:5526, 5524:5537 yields 1.72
